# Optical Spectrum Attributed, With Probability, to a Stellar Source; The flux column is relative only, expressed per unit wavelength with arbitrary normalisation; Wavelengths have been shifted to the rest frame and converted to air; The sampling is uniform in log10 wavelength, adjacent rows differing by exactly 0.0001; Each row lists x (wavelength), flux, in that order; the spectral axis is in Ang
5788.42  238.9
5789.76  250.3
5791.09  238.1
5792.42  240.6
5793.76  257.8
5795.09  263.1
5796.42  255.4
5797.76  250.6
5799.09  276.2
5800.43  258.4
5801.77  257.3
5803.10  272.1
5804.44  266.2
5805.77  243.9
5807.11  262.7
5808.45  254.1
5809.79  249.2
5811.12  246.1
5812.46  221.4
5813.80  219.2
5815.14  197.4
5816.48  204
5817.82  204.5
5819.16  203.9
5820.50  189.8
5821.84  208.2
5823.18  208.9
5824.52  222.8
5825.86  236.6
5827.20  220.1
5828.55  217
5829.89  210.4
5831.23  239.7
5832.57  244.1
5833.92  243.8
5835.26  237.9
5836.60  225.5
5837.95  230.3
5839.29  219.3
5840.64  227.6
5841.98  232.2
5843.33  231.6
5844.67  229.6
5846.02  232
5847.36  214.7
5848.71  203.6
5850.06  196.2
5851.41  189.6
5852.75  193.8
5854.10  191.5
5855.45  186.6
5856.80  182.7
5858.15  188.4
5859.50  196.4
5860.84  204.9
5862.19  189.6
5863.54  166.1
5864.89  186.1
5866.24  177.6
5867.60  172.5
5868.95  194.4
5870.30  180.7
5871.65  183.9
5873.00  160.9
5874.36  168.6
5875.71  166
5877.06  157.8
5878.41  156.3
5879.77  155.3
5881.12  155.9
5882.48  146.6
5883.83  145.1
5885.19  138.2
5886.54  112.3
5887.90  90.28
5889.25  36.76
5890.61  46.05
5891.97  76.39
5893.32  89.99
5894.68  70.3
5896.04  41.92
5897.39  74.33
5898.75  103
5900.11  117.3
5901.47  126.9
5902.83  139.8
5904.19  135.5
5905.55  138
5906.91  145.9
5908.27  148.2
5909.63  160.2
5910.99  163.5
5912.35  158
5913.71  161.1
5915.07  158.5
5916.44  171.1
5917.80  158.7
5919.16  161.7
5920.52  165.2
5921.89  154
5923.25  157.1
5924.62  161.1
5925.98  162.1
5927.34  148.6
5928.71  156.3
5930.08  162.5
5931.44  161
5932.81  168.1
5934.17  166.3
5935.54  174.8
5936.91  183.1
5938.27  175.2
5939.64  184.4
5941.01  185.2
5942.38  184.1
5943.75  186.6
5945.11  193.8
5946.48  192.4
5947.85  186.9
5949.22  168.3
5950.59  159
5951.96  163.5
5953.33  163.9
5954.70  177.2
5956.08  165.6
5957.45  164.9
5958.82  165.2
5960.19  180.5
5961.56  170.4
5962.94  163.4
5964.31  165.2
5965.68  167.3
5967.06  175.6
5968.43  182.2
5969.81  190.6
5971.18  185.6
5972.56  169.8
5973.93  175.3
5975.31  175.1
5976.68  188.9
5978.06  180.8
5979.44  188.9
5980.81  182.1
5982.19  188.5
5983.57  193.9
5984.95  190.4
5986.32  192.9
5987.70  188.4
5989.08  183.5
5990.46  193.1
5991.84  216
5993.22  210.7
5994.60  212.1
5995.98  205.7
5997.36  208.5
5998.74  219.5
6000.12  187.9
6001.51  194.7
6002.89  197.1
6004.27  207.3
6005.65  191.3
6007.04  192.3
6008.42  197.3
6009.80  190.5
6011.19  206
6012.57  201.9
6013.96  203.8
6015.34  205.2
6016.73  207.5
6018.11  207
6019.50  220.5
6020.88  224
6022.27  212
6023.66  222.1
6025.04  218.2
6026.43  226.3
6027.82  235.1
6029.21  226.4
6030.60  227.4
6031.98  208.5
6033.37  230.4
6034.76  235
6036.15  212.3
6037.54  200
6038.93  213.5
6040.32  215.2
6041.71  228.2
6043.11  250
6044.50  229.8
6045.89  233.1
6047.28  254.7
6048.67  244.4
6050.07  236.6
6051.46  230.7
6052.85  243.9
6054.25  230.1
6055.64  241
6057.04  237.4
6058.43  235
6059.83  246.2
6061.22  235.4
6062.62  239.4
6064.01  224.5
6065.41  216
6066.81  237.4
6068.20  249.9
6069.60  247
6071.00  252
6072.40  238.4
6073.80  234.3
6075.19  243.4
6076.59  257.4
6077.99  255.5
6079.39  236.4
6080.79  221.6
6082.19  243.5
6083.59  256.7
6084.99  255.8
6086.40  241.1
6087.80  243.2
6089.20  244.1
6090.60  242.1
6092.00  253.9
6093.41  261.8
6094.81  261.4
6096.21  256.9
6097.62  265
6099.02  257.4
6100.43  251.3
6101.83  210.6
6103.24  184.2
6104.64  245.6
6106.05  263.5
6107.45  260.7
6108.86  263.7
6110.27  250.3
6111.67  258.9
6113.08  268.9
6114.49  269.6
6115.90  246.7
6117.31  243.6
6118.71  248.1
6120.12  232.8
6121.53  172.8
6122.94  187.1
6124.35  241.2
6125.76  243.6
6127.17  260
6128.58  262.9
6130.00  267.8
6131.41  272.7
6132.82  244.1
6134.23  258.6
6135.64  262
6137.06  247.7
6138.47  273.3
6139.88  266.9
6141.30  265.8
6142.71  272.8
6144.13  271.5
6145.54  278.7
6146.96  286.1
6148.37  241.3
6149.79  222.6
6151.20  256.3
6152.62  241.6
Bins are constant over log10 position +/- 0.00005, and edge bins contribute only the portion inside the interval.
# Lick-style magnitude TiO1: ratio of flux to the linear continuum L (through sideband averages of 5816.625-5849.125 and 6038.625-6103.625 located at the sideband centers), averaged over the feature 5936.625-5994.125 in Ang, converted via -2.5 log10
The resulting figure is 0.27 mag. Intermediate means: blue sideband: 222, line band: 181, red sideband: 241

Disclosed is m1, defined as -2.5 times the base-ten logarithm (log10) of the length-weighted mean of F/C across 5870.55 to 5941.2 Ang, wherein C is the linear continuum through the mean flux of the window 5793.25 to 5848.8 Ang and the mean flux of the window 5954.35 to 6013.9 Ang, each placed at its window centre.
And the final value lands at 0.420 mag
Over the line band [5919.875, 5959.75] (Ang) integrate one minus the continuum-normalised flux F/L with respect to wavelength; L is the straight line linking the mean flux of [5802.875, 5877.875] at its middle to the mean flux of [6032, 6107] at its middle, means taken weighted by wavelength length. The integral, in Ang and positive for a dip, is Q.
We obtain 9.4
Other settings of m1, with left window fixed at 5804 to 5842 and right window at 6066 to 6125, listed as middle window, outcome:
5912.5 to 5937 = 0.39 mag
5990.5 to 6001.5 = 0.15 mag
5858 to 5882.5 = 0.30 mag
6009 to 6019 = 0.18 mag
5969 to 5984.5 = 0.28 mag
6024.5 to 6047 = 0.07 mag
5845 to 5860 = 0.15 mag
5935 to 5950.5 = 0.27 mag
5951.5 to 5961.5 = 0.36 mag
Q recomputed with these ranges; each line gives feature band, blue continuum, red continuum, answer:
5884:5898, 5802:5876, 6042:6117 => 8.9 Ang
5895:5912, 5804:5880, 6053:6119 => 7.3 Ang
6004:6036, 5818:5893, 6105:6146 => 2.0 Ang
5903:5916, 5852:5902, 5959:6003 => 0.5 Ang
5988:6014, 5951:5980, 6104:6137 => -1.3 Ang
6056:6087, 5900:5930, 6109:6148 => -1.9 Ang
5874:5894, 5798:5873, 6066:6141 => 9.0 Ang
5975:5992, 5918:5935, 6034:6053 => 0.5 Ang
